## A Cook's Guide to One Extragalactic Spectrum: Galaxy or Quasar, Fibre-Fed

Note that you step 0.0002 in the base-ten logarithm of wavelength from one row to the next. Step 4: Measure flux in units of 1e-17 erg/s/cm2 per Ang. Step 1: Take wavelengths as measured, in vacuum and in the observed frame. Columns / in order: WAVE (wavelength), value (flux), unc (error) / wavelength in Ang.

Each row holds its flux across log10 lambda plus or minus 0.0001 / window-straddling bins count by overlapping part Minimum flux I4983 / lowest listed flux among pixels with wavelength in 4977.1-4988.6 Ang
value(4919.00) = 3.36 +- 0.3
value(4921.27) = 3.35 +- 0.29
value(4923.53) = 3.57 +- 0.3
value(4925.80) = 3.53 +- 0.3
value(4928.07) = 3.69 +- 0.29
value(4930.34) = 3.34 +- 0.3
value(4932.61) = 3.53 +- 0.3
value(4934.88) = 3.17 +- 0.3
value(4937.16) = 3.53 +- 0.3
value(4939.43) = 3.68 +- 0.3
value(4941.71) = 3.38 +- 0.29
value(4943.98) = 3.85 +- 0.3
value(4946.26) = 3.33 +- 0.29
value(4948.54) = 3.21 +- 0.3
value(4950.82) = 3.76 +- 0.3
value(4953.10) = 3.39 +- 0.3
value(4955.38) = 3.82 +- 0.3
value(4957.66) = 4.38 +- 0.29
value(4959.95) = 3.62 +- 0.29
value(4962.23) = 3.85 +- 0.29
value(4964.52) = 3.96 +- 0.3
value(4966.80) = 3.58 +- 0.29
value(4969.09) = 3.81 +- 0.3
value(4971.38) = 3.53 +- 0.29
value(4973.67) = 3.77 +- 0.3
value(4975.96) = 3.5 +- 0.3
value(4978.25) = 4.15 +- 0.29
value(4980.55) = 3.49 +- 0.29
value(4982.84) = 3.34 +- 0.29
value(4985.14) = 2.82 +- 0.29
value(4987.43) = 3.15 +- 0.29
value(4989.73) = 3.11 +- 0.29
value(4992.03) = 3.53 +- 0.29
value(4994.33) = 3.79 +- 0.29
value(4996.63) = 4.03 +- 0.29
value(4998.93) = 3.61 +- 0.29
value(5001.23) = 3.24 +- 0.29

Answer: 2.82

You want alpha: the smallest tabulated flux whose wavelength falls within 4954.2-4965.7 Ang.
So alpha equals 3.62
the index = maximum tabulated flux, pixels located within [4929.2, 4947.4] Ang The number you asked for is 3.85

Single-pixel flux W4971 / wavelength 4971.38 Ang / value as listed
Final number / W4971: 3.53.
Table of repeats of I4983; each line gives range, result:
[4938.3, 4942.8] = 3.38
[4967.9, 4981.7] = 3.49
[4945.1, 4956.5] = 3.21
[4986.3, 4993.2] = 3.11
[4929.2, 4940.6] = 3.17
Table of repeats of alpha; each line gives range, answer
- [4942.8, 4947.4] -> 3.33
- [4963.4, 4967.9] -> 3.58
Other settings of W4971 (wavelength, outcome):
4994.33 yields 3.79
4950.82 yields 3.76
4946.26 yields 3.33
